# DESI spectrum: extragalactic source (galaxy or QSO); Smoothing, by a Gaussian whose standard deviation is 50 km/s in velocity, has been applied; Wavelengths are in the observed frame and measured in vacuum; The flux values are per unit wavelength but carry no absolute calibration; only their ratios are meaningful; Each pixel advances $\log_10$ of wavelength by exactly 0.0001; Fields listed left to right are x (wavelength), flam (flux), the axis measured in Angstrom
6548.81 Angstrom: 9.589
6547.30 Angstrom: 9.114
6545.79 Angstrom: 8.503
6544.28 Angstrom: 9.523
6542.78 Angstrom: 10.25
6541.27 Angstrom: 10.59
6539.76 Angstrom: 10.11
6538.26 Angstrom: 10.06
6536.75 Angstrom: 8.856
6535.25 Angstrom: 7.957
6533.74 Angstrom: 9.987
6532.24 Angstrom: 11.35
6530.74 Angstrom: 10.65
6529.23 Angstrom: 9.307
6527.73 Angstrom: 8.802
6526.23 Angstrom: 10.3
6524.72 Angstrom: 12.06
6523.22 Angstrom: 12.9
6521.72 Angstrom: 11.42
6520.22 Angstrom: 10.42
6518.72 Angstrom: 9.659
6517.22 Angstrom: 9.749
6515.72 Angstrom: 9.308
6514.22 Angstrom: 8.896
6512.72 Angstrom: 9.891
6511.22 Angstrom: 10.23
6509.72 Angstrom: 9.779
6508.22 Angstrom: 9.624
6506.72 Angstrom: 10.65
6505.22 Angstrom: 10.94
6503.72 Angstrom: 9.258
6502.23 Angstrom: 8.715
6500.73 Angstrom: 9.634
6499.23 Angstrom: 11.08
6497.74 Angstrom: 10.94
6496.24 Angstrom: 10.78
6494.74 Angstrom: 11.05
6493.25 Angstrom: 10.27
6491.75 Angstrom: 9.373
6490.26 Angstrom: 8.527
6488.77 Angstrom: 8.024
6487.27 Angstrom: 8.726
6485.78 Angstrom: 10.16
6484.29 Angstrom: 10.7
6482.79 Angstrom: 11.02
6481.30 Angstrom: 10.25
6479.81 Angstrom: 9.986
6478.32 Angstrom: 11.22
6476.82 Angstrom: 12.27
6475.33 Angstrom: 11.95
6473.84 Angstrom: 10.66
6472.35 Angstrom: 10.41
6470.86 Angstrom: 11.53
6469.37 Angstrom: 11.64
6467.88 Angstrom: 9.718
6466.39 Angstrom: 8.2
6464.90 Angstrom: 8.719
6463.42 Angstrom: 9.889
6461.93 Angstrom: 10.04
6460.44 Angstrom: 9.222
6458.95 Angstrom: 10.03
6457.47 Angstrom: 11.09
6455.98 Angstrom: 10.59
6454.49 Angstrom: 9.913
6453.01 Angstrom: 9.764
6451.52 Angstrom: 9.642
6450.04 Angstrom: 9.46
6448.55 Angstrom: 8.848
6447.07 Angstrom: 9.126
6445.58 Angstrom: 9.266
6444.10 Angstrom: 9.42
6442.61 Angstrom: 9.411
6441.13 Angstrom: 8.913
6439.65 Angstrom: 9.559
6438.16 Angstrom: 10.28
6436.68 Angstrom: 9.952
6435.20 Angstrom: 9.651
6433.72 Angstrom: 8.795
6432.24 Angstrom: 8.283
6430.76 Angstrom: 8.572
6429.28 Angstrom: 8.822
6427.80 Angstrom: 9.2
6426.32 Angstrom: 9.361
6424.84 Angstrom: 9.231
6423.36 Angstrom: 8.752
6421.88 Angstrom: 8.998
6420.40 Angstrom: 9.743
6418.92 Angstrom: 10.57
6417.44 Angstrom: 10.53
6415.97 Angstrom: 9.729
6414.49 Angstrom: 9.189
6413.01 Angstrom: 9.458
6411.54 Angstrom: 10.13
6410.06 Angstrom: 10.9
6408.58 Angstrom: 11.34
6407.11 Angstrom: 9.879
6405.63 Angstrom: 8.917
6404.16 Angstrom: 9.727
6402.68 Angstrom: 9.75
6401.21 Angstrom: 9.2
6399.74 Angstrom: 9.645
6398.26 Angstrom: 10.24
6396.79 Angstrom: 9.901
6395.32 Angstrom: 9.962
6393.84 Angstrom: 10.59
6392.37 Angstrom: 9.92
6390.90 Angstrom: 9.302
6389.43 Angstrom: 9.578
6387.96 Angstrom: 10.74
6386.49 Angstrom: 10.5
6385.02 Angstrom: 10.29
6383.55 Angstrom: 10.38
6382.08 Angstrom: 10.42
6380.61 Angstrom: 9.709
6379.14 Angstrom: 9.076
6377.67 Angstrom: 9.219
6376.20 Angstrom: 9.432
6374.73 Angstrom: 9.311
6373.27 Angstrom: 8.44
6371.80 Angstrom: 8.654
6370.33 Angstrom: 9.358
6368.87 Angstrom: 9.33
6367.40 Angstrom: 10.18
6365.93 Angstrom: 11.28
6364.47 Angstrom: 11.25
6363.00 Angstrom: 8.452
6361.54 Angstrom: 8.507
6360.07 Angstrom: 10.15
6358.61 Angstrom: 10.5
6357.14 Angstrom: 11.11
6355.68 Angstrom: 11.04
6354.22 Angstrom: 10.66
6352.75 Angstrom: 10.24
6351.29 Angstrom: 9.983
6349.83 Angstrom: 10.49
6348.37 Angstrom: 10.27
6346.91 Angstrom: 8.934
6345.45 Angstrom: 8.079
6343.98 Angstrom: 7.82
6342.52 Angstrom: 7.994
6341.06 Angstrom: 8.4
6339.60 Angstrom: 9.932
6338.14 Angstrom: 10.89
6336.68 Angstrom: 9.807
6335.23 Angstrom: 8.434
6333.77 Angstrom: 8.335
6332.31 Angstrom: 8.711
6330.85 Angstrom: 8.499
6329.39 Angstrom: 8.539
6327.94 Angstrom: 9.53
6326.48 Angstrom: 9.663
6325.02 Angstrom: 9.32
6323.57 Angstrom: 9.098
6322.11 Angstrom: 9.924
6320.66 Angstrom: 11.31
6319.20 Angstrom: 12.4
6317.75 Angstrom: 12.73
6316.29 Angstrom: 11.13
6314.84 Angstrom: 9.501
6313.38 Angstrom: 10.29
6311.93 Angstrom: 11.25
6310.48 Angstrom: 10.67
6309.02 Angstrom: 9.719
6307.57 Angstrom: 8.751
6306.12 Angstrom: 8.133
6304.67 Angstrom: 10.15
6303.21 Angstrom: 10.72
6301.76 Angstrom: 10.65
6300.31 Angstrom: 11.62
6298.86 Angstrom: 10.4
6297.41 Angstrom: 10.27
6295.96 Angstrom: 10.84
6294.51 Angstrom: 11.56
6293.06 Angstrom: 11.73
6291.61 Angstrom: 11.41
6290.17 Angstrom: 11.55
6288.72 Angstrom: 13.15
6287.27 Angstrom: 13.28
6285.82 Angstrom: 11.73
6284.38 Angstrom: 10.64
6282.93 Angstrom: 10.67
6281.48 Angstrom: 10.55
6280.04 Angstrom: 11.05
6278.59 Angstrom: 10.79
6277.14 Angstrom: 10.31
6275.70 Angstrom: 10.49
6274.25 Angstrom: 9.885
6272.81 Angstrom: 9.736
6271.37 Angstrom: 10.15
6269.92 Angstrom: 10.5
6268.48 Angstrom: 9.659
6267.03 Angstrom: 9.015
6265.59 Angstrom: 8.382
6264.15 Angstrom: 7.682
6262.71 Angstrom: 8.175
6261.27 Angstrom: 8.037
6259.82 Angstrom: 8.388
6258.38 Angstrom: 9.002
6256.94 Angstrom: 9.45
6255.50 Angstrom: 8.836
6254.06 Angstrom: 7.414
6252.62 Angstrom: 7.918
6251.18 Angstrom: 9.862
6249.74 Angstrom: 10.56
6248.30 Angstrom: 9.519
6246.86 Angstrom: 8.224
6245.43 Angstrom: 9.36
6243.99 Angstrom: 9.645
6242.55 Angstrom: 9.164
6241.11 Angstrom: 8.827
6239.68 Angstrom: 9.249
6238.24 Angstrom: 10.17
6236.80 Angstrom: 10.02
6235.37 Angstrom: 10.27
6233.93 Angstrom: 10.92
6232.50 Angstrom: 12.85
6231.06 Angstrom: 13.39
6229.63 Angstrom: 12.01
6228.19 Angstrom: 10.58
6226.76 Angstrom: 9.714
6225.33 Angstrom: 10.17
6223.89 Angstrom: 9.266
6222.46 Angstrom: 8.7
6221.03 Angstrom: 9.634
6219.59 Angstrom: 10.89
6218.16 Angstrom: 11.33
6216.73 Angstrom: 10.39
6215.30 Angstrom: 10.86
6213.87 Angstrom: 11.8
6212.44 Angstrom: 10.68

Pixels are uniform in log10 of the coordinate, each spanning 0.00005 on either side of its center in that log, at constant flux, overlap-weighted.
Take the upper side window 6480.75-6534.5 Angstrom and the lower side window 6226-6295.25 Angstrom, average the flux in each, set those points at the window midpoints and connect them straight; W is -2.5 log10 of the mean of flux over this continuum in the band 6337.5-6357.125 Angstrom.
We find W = 0.05 mag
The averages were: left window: 10.1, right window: 10.1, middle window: 9.65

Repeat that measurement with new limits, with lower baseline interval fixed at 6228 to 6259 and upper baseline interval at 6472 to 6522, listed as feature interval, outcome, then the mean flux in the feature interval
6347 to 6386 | 0.011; 9.9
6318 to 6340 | 0.030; 9.69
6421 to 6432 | 0.126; 8.97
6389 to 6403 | 0.024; 9.82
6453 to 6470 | 0.023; 9.9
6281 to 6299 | -0.152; 11.4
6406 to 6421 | -0.007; 10.1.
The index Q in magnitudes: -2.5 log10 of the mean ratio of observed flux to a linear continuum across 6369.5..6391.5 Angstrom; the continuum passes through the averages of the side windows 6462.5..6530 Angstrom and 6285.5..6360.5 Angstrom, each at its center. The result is 0.06 mag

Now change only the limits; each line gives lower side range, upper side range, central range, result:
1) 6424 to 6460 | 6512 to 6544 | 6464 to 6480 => -0.10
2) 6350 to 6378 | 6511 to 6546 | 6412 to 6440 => 0.06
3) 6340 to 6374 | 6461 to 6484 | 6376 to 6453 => 0.04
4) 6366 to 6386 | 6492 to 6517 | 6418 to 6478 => 0.01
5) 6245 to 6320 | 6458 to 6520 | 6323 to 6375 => 0.07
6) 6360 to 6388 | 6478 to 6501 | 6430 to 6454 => 0.07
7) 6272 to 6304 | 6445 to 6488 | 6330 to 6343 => 0.20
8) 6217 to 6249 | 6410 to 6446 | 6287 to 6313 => -0.09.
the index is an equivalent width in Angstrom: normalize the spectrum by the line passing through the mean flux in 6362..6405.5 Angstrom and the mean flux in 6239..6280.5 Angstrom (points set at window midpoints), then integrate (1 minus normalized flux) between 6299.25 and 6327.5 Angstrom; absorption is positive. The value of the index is -2.6 Angstrom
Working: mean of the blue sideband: 9.27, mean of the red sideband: 9.77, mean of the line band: 10.4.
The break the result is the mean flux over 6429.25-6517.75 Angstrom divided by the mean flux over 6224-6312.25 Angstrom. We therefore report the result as 1.0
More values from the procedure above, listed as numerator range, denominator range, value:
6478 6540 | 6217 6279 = 1.03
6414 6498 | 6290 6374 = 0.99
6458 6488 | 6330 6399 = 1.07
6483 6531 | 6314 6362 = 1.03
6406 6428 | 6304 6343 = 1.00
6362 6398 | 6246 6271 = 1.10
